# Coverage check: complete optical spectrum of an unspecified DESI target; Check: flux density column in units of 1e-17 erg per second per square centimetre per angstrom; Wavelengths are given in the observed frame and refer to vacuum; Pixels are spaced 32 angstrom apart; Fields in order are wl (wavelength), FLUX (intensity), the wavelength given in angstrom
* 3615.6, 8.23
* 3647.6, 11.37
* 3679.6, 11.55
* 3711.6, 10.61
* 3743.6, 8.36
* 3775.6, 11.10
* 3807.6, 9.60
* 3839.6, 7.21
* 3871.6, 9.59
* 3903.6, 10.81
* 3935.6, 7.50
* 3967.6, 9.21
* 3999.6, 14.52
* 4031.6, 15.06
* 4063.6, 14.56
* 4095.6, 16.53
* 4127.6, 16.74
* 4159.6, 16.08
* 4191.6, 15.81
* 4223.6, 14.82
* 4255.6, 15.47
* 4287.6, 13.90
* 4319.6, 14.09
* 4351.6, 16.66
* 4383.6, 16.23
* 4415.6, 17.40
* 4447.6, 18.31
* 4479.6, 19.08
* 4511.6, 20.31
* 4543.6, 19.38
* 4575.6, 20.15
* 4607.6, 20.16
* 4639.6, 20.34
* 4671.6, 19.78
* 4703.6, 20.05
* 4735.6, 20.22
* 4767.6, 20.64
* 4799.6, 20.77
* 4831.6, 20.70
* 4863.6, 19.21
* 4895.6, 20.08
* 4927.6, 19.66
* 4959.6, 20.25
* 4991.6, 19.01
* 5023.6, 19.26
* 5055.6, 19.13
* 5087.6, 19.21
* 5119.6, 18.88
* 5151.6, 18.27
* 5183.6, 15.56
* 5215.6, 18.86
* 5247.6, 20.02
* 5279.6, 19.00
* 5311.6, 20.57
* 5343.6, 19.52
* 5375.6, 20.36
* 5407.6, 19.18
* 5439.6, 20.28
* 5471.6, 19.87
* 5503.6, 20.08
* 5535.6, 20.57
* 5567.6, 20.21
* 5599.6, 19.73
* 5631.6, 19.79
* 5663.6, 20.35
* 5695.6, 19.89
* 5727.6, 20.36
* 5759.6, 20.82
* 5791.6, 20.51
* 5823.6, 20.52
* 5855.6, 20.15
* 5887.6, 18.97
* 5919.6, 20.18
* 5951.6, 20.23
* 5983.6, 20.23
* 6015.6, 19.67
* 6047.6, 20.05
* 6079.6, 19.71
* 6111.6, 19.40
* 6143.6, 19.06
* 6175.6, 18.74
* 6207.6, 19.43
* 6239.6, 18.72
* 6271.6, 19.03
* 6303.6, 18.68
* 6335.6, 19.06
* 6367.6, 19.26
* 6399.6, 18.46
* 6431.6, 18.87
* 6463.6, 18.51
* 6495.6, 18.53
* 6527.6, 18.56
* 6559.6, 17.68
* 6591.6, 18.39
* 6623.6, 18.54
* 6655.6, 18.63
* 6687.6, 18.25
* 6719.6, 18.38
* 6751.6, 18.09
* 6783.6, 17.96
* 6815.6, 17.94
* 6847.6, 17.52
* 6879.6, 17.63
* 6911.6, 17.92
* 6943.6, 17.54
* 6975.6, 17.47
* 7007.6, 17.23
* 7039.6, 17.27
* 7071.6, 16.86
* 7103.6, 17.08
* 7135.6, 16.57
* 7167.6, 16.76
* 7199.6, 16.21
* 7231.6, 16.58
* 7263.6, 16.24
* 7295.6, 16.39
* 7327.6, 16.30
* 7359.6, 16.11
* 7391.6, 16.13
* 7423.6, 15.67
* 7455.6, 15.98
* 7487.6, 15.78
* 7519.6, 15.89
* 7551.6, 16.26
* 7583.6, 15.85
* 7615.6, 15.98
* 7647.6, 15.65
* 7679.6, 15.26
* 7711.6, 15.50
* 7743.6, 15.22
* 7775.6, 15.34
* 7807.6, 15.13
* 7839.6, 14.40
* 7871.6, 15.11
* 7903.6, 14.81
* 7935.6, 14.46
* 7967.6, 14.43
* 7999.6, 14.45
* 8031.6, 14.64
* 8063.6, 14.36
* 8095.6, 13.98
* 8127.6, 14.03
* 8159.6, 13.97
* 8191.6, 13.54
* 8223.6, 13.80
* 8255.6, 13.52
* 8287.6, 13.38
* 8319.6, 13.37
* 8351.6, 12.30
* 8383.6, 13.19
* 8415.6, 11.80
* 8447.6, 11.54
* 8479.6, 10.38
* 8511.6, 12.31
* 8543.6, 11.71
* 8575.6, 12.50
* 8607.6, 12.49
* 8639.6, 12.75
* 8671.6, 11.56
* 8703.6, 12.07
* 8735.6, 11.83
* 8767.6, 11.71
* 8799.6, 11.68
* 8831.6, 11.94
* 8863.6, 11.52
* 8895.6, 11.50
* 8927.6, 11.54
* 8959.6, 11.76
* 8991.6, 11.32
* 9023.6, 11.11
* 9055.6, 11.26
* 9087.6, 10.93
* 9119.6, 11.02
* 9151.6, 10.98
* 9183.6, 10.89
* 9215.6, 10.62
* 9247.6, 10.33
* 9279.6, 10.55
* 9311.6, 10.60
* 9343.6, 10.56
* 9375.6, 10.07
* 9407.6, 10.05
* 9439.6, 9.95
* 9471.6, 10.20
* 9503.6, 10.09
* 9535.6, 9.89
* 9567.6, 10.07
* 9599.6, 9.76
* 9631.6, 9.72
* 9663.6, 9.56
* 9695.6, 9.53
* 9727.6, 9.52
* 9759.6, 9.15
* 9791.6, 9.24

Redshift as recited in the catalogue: 0.000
